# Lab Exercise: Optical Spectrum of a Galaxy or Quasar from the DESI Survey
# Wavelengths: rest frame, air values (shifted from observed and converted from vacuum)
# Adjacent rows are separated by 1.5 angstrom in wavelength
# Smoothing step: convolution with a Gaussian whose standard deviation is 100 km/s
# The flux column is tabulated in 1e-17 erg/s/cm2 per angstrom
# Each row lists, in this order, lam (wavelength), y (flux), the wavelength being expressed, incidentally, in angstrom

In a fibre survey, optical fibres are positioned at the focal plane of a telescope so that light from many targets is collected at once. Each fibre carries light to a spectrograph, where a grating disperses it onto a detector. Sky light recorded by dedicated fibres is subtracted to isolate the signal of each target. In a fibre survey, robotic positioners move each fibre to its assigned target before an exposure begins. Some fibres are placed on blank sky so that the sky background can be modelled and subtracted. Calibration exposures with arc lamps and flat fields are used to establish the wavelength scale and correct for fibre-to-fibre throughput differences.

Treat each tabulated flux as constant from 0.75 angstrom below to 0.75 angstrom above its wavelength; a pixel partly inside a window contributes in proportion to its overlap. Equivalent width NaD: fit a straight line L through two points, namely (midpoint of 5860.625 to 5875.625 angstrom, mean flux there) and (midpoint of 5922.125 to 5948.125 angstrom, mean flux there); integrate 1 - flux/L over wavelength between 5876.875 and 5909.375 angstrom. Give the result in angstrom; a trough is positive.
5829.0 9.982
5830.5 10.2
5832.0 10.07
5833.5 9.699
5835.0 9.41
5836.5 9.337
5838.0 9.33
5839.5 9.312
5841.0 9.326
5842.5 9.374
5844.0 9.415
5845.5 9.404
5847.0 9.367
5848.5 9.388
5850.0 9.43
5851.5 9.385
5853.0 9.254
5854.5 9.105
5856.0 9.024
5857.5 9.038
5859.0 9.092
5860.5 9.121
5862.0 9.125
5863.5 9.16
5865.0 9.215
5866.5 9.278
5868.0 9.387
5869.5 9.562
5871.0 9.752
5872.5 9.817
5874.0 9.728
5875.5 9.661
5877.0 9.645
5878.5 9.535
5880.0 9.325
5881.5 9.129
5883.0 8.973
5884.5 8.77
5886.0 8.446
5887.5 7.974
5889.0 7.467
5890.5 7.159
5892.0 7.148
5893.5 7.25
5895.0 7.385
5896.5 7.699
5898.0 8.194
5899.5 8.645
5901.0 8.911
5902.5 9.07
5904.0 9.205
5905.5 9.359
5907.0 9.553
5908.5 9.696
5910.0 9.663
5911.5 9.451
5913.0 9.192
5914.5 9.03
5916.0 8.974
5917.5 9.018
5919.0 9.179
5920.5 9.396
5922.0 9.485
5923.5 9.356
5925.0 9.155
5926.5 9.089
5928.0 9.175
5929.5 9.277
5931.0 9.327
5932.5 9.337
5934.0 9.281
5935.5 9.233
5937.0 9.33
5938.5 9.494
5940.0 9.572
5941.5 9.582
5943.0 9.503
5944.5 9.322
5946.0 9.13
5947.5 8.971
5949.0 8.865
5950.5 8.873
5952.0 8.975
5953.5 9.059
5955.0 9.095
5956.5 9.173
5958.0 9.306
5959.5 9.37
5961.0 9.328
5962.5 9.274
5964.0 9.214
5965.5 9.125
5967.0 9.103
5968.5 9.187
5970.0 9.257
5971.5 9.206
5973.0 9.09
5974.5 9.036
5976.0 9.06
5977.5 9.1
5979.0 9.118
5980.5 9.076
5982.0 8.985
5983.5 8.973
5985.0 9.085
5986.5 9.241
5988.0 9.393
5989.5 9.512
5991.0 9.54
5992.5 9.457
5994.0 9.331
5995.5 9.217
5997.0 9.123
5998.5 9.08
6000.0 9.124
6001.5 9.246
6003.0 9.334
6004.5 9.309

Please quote 2.9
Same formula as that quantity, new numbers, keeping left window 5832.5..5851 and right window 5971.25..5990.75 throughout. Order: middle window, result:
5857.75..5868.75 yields 0.21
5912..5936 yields 0.09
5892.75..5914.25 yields 1.12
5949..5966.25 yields 0.09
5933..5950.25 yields -0.12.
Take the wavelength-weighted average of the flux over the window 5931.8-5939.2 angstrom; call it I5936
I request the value 9.33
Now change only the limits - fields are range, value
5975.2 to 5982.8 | 9.07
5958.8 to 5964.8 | 9.29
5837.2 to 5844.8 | 9.35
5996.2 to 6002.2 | 9.14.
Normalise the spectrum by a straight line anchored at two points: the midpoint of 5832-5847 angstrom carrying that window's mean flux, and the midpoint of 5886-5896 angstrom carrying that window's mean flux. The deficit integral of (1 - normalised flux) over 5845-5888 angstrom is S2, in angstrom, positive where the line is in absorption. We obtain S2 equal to -4.4 angstrom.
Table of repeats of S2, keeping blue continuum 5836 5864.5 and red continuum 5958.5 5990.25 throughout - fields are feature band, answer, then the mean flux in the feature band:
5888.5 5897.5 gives 1.81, 7.37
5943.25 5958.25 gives 0.18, 9.08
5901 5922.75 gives -0.17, 9.29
